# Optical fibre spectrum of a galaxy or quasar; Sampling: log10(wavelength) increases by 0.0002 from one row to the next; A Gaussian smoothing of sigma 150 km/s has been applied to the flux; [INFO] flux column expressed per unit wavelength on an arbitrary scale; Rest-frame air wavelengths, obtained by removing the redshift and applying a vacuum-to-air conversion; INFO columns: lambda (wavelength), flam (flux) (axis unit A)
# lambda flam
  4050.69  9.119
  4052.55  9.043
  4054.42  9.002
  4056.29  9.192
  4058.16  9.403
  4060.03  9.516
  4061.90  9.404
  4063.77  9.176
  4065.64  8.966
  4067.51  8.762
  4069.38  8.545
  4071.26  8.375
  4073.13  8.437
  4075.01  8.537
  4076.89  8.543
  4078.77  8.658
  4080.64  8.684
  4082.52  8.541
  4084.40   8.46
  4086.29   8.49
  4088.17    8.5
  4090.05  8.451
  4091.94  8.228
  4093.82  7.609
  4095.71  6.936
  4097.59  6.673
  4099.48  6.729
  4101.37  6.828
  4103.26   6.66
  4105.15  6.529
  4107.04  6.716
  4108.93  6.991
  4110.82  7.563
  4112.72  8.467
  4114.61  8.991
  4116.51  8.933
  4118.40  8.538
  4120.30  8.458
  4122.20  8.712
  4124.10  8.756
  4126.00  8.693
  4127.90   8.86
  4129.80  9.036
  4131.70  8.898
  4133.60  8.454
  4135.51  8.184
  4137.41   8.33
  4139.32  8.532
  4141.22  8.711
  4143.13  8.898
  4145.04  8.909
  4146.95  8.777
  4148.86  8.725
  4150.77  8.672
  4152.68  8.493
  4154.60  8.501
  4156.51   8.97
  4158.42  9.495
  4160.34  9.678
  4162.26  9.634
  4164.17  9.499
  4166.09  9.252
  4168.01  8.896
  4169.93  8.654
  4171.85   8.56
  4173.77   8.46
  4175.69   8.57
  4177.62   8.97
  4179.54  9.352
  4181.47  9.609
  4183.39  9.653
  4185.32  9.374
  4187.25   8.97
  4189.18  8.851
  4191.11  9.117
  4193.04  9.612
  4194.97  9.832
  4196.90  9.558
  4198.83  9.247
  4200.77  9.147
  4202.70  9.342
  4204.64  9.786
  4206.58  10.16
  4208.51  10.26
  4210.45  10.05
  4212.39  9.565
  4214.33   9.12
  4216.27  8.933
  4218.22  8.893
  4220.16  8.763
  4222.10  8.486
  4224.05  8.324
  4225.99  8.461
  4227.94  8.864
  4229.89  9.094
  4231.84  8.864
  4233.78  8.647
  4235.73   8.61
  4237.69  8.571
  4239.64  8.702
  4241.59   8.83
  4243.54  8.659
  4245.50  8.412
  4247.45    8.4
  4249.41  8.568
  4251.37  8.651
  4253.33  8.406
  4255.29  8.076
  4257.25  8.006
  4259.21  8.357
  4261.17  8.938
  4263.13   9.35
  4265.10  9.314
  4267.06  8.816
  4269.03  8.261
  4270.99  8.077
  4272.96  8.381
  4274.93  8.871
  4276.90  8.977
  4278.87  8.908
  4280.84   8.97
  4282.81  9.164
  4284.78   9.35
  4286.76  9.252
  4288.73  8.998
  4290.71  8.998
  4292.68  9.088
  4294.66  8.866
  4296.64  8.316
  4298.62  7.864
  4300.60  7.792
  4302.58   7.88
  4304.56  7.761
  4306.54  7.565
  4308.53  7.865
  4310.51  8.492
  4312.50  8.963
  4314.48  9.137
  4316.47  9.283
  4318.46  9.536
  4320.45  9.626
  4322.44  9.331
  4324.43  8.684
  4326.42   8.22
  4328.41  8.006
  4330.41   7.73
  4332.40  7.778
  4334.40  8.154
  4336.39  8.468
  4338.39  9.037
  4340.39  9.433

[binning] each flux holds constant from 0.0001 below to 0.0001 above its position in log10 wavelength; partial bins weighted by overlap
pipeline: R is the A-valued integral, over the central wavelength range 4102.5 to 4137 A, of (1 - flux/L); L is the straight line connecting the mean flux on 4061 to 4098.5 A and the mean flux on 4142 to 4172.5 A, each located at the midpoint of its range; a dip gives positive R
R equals 1.98 A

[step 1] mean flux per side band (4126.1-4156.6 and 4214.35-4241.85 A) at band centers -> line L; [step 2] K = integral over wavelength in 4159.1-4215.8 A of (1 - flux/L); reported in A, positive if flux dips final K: -4.11 A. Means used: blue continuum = 8.68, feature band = 9.34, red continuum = 8.73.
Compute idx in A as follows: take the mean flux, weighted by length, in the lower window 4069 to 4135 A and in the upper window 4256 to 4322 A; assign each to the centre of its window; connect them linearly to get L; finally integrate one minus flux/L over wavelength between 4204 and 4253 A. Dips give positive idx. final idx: -2.4 A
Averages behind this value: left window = 8.12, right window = 8.7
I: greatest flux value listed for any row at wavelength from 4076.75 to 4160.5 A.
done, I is 9.678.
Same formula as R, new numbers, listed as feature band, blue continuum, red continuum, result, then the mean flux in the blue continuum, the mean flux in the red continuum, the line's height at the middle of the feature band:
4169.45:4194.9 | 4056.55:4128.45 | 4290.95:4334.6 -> -2.3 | 8.25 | 8.47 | 8.34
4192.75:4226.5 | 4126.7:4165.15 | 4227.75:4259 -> -2.5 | 8.86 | 8.57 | 8.67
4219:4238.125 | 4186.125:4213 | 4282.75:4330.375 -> 1.3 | 9.54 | 8.64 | 9.29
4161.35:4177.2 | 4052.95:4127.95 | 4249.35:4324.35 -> -0.9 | 8.28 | 8.69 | 8.45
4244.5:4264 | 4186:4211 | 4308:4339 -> 1.3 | 9.52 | 8.65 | 9.14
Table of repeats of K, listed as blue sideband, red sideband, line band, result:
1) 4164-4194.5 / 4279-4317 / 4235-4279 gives 0.8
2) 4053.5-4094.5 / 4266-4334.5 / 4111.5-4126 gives 0.0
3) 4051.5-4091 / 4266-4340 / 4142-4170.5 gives -0.9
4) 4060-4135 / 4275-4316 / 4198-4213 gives -2.2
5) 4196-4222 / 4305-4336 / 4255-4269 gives 0.5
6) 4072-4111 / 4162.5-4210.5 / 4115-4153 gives -1.1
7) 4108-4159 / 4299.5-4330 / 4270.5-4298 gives -1.1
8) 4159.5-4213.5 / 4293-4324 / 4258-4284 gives 0.0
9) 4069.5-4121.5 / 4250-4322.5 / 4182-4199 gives -2.2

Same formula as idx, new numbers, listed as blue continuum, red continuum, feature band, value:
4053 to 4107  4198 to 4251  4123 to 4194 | -2.3 A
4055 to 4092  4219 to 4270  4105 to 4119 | 1.3 A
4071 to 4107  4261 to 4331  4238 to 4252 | -0.2 A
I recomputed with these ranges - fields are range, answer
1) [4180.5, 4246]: 10.26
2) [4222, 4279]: 9.35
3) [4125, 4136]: 9.036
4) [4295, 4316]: 9.137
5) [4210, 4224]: 10.05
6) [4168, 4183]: 9.609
